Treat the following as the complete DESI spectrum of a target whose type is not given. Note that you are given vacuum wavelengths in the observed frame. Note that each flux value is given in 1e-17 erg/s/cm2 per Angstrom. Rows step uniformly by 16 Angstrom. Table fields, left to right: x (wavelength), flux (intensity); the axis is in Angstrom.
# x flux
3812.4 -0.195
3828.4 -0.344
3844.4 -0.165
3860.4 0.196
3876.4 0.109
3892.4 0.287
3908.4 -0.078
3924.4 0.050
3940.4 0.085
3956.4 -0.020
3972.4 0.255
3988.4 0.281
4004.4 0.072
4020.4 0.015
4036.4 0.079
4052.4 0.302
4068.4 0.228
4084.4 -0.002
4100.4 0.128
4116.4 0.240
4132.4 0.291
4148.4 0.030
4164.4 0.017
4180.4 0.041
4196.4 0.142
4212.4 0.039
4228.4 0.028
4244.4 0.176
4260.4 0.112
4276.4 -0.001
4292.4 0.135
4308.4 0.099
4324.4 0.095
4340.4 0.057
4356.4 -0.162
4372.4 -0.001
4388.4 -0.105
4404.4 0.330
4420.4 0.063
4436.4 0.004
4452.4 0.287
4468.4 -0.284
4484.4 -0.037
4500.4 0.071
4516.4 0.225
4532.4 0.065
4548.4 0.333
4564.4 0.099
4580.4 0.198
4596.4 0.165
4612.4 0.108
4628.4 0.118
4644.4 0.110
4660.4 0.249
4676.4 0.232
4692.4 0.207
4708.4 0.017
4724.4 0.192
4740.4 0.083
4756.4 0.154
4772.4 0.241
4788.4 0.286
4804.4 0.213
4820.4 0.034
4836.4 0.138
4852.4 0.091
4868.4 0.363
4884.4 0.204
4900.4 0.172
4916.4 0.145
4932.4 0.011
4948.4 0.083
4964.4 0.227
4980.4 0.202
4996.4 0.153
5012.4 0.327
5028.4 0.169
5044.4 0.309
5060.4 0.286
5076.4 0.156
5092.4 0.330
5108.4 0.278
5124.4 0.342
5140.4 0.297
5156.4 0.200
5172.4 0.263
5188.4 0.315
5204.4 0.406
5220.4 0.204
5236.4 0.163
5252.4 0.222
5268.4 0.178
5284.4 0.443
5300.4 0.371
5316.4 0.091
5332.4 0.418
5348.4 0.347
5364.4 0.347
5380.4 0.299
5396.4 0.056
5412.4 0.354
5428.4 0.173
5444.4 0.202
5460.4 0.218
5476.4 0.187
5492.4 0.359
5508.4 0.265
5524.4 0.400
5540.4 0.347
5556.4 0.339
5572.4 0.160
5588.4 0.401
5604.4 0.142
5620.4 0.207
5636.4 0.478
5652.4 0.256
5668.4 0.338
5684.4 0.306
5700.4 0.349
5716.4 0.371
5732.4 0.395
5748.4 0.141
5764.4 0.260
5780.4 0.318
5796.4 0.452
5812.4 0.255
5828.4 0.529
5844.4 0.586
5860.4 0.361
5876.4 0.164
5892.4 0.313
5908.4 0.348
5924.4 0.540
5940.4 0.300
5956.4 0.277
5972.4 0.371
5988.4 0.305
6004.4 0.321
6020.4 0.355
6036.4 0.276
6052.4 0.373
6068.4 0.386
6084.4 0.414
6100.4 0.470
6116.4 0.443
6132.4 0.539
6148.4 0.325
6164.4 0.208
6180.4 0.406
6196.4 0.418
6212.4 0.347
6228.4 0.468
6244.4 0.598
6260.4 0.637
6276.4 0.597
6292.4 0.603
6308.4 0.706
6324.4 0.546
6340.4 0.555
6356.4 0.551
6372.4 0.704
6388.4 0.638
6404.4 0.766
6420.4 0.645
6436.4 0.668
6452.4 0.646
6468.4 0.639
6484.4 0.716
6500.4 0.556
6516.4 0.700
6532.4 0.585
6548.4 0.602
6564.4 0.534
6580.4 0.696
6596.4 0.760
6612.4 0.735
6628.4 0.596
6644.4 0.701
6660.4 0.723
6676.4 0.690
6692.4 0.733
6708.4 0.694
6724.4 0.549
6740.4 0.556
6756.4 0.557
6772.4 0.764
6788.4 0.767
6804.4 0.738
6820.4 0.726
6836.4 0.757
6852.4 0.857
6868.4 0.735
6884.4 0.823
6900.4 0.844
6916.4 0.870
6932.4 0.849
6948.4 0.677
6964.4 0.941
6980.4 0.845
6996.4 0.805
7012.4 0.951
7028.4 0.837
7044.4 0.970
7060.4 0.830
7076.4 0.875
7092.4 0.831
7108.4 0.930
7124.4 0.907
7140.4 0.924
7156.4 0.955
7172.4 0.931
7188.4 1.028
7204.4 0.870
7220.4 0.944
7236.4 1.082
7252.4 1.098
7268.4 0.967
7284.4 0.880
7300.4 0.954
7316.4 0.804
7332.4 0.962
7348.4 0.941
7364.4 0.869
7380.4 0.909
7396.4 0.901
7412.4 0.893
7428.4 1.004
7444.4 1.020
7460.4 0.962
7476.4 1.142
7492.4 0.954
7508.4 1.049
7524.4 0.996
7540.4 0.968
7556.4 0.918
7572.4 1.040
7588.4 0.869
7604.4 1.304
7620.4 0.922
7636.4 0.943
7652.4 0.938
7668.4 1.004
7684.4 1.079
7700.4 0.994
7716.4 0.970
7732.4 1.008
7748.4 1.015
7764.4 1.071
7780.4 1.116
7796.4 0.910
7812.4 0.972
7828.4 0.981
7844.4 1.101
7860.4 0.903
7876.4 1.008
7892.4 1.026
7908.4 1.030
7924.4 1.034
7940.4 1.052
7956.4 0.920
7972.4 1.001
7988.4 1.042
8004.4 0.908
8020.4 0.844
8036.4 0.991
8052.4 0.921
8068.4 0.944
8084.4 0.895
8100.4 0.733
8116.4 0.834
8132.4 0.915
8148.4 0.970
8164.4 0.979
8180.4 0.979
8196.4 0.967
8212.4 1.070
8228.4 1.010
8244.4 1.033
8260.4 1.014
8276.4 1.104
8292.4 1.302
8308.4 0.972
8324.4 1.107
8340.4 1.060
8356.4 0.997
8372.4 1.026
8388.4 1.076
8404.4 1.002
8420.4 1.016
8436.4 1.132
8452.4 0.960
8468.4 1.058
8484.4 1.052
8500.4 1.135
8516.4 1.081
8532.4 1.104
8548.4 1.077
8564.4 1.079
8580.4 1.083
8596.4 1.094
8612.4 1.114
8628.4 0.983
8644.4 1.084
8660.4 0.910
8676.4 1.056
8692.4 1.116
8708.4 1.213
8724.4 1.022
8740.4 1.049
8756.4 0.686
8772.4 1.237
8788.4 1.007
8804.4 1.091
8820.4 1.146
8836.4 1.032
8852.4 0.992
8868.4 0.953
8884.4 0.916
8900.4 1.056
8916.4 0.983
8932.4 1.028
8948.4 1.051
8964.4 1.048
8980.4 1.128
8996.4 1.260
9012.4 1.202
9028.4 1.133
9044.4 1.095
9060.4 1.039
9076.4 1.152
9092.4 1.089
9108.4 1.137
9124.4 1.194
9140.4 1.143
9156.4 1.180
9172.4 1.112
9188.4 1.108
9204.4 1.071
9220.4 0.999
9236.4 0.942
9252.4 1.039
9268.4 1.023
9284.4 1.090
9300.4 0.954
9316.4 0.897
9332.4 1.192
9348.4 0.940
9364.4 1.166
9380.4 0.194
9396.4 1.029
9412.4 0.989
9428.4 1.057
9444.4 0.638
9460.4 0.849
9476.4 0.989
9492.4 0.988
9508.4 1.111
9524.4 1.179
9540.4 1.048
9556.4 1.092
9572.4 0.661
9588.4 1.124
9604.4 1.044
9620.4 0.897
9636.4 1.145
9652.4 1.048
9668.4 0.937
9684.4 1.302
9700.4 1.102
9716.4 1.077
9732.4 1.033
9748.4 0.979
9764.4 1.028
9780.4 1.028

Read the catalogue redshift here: 0.57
